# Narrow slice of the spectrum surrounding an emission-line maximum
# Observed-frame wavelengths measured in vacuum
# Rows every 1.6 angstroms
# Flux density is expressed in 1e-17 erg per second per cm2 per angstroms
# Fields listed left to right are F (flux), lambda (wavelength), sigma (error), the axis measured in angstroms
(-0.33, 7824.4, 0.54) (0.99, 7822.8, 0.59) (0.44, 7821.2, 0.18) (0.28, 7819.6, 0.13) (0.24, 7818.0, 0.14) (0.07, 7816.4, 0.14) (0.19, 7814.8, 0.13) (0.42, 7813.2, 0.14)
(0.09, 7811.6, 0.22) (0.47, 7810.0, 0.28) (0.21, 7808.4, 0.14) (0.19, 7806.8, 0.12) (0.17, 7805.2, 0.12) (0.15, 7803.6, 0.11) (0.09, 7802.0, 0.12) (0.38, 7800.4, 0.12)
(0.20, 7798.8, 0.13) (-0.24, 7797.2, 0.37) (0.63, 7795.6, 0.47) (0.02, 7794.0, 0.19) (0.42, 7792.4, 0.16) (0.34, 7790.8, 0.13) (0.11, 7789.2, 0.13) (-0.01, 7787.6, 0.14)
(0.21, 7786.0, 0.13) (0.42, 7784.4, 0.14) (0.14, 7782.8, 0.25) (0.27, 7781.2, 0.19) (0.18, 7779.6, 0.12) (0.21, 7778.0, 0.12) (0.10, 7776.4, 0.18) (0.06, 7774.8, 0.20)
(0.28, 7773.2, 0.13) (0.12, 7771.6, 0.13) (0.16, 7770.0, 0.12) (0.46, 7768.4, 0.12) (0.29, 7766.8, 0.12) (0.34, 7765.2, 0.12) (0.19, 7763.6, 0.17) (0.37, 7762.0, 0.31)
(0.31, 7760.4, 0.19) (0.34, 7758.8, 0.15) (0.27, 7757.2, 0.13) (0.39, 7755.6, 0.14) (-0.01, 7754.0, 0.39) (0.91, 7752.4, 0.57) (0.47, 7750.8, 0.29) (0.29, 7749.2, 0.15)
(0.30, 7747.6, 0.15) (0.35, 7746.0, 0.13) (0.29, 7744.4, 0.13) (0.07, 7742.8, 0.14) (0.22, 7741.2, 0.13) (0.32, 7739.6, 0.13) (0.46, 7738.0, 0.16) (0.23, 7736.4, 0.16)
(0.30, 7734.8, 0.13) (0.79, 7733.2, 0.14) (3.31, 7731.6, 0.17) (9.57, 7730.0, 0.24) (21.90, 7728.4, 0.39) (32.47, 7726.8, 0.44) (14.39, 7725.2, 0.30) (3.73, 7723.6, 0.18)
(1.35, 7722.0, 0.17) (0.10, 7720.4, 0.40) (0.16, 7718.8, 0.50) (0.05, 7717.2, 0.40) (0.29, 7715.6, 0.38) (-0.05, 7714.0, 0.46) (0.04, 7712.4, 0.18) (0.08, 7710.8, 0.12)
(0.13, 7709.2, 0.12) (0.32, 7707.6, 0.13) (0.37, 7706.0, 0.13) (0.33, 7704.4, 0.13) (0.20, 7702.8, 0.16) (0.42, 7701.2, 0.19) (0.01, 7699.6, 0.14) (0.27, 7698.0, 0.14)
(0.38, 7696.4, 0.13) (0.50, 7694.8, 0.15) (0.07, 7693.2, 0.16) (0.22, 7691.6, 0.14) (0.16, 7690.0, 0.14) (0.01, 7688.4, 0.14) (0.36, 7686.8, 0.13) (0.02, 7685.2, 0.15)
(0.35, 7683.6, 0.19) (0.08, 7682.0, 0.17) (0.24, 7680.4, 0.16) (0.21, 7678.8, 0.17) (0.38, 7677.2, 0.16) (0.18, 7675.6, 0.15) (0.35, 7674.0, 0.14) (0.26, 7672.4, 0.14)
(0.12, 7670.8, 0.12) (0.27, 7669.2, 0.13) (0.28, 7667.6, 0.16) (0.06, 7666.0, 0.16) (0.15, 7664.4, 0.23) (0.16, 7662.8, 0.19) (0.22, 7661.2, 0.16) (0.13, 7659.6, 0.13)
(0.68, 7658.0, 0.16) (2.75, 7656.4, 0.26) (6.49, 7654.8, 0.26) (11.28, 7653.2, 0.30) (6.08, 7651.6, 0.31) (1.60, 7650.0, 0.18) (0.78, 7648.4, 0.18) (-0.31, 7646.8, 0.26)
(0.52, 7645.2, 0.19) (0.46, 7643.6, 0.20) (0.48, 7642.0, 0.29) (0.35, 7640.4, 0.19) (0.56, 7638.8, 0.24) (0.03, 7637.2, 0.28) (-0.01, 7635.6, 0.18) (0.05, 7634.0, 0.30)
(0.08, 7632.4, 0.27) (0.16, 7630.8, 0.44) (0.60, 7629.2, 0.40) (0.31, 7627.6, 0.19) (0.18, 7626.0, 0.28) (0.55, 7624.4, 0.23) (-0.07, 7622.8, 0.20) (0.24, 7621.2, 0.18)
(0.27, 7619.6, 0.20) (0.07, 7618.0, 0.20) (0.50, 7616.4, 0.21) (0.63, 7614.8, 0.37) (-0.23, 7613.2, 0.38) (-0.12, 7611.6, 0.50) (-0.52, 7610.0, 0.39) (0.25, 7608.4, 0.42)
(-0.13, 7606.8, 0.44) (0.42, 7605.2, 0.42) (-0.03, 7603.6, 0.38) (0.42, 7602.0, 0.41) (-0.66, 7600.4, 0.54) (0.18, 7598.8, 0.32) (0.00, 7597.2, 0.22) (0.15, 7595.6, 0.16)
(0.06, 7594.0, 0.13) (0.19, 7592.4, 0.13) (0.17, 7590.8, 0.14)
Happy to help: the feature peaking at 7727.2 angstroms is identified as [O III] 5007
